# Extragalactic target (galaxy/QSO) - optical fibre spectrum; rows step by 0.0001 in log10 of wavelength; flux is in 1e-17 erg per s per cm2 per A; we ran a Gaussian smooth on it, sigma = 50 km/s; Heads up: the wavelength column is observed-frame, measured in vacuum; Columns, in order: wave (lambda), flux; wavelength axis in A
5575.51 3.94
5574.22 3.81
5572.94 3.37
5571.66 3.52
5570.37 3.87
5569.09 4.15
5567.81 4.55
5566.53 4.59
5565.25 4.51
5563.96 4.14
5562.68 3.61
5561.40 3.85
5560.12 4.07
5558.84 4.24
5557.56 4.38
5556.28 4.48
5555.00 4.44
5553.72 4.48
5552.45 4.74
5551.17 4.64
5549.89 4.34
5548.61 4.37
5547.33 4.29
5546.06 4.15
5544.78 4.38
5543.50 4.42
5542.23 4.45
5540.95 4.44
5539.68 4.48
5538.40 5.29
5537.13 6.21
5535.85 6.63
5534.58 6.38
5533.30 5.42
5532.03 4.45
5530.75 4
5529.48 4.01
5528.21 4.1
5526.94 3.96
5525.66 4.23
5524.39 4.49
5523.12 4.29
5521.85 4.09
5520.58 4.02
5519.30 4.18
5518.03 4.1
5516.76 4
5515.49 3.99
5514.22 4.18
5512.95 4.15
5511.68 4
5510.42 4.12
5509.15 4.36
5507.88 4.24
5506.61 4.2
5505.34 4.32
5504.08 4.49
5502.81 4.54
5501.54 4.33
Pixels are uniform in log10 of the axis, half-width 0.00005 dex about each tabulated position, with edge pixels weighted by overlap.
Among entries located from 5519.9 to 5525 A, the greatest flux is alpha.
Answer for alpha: 4.49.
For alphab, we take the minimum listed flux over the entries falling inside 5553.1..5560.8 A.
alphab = 4.07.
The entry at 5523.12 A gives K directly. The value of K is 4.29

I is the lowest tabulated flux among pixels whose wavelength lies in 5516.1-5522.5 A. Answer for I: 4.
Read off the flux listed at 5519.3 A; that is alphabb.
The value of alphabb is 4.18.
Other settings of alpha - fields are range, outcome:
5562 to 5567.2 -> 4.59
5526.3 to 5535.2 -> 6.38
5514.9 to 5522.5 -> 4.18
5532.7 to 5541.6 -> 6.63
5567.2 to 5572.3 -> 4.55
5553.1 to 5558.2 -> 4.48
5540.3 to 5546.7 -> 4.45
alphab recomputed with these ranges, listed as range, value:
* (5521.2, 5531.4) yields 3.96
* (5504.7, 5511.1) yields 4.12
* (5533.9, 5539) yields 5.29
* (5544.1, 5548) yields 4.15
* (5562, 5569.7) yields 3.61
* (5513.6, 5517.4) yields 3.99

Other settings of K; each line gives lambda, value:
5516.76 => 4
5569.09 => 4.15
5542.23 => 4.45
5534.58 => 6.38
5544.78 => 4.38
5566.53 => 4.59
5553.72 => 4.48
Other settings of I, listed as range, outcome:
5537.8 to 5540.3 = 4.48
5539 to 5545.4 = 4.38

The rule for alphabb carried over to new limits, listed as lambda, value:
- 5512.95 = 4.15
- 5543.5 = 4.42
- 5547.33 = 4.29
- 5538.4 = 5.29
